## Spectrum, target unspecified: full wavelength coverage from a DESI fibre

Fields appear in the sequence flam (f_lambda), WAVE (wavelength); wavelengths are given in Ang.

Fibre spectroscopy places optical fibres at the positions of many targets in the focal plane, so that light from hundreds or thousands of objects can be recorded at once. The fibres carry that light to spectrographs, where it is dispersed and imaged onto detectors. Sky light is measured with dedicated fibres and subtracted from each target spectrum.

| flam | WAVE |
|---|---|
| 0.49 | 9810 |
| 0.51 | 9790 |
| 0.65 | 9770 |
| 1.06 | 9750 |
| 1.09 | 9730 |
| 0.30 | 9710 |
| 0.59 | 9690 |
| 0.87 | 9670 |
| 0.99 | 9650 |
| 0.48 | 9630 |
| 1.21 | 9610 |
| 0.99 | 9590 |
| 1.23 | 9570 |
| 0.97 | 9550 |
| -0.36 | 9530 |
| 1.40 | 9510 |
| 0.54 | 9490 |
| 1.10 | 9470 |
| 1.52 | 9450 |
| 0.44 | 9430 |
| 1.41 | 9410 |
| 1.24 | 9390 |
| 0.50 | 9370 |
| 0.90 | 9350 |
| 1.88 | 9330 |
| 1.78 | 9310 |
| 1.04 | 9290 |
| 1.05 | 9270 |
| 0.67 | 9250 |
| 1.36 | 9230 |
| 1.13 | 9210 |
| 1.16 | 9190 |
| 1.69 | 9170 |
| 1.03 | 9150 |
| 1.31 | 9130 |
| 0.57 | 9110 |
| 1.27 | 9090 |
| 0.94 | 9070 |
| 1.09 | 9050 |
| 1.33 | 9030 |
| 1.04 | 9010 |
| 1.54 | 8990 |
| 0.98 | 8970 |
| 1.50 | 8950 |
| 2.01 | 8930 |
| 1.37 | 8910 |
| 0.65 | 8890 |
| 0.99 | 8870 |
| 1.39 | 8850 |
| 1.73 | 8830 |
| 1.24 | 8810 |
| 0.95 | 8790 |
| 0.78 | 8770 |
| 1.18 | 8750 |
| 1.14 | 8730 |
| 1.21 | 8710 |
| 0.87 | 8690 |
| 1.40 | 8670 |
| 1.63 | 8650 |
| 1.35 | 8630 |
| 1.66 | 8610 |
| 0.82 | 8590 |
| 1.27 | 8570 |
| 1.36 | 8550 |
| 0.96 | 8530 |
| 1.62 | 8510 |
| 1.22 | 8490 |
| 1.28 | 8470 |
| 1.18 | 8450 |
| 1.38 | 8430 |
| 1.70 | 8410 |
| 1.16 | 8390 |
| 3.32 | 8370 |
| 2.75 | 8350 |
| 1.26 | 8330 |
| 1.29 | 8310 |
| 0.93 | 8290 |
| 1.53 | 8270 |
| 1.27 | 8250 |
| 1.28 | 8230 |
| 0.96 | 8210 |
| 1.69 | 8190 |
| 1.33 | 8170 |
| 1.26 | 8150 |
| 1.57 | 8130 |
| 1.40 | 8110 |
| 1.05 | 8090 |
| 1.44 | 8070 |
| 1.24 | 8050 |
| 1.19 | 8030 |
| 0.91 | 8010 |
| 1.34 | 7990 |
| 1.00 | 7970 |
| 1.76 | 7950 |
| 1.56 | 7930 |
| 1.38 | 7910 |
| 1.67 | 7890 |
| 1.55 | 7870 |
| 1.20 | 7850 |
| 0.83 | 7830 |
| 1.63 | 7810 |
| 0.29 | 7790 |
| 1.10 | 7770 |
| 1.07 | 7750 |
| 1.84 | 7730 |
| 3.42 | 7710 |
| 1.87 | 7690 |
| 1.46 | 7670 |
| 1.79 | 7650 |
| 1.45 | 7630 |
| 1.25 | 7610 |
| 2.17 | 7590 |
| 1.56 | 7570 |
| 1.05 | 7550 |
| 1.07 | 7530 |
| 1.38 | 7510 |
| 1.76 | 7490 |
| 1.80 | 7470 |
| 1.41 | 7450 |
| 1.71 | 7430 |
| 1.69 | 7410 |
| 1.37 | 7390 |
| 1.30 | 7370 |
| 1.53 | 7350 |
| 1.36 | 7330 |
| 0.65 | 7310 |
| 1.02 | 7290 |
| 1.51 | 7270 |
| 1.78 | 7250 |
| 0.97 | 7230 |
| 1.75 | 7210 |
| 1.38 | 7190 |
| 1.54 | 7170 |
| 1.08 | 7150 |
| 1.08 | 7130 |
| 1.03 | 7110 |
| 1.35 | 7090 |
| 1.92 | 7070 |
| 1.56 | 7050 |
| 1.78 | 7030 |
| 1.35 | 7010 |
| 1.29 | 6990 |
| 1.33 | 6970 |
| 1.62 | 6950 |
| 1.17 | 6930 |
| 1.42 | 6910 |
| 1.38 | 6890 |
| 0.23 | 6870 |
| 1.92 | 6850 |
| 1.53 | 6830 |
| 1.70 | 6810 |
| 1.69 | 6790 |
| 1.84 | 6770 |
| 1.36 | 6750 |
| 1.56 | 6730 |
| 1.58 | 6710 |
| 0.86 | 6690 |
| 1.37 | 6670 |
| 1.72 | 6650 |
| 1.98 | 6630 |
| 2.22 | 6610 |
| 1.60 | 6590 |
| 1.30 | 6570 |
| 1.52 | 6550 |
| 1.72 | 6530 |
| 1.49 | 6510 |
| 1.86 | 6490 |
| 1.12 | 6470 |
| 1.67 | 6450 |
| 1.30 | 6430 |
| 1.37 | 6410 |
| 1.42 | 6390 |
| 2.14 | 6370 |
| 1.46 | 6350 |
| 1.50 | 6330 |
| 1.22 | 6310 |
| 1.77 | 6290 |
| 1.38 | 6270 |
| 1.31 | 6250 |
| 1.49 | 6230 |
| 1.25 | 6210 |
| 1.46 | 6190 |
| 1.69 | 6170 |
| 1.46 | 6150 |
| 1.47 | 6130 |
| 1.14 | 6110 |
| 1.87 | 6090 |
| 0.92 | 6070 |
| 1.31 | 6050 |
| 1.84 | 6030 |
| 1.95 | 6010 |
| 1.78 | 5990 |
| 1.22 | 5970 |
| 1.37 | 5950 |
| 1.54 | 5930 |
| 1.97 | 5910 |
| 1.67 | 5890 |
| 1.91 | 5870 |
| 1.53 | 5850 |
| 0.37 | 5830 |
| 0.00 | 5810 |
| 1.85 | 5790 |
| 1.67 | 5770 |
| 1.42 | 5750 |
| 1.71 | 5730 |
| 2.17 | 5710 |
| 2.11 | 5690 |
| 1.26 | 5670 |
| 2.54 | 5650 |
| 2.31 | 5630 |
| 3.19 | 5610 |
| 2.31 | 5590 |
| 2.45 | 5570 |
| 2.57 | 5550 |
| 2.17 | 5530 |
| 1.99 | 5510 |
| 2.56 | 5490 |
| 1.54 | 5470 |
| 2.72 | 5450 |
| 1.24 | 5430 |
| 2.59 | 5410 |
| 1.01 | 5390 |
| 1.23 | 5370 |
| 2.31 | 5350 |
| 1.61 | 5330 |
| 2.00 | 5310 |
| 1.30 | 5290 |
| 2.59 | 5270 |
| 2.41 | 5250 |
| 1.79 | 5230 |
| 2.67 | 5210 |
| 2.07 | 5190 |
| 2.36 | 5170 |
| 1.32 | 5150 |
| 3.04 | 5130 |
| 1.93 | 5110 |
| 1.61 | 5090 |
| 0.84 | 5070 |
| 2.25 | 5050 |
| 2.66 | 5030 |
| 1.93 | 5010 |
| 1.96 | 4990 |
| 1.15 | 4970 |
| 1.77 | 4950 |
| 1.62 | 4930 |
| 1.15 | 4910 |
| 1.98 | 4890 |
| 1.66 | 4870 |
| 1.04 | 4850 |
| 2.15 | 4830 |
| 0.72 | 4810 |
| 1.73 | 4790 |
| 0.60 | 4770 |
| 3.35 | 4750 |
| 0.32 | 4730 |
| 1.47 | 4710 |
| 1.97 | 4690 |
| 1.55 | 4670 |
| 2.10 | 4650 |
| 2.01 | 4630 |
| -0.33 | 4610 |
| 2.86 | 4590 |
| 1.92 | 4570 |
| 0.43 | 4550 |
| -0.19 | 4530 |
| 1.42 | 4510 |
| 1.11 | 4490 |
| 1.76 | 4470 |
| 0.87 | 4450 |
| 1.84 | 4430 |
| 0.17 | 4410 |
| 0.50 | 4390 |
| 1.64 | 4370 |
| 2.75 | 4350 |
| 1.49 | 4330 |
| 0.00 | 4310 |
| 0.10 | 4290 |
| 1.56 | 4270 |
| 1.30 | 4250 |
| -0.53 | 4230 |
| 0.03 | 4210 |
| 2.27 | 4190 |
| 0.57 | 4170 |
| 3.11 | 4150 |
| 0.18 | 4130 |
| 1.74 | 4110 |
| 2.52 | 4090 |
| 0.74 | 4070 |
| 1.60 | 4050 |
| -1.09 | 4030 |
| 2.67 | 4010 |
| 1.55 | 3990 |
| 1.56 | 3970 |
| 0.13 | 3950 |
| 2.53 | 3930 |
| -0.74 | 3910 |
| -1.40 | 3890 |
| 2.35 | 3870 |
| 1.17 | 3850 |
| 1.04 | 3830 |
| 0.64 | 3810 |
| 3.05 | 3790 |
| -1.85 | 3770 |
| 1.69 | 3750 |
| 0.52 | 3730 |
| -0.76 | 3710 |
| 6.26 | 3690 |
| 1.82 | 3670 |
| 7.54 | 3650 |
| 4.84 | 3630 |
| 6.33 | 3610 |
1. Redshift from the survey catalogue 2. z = 0.17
